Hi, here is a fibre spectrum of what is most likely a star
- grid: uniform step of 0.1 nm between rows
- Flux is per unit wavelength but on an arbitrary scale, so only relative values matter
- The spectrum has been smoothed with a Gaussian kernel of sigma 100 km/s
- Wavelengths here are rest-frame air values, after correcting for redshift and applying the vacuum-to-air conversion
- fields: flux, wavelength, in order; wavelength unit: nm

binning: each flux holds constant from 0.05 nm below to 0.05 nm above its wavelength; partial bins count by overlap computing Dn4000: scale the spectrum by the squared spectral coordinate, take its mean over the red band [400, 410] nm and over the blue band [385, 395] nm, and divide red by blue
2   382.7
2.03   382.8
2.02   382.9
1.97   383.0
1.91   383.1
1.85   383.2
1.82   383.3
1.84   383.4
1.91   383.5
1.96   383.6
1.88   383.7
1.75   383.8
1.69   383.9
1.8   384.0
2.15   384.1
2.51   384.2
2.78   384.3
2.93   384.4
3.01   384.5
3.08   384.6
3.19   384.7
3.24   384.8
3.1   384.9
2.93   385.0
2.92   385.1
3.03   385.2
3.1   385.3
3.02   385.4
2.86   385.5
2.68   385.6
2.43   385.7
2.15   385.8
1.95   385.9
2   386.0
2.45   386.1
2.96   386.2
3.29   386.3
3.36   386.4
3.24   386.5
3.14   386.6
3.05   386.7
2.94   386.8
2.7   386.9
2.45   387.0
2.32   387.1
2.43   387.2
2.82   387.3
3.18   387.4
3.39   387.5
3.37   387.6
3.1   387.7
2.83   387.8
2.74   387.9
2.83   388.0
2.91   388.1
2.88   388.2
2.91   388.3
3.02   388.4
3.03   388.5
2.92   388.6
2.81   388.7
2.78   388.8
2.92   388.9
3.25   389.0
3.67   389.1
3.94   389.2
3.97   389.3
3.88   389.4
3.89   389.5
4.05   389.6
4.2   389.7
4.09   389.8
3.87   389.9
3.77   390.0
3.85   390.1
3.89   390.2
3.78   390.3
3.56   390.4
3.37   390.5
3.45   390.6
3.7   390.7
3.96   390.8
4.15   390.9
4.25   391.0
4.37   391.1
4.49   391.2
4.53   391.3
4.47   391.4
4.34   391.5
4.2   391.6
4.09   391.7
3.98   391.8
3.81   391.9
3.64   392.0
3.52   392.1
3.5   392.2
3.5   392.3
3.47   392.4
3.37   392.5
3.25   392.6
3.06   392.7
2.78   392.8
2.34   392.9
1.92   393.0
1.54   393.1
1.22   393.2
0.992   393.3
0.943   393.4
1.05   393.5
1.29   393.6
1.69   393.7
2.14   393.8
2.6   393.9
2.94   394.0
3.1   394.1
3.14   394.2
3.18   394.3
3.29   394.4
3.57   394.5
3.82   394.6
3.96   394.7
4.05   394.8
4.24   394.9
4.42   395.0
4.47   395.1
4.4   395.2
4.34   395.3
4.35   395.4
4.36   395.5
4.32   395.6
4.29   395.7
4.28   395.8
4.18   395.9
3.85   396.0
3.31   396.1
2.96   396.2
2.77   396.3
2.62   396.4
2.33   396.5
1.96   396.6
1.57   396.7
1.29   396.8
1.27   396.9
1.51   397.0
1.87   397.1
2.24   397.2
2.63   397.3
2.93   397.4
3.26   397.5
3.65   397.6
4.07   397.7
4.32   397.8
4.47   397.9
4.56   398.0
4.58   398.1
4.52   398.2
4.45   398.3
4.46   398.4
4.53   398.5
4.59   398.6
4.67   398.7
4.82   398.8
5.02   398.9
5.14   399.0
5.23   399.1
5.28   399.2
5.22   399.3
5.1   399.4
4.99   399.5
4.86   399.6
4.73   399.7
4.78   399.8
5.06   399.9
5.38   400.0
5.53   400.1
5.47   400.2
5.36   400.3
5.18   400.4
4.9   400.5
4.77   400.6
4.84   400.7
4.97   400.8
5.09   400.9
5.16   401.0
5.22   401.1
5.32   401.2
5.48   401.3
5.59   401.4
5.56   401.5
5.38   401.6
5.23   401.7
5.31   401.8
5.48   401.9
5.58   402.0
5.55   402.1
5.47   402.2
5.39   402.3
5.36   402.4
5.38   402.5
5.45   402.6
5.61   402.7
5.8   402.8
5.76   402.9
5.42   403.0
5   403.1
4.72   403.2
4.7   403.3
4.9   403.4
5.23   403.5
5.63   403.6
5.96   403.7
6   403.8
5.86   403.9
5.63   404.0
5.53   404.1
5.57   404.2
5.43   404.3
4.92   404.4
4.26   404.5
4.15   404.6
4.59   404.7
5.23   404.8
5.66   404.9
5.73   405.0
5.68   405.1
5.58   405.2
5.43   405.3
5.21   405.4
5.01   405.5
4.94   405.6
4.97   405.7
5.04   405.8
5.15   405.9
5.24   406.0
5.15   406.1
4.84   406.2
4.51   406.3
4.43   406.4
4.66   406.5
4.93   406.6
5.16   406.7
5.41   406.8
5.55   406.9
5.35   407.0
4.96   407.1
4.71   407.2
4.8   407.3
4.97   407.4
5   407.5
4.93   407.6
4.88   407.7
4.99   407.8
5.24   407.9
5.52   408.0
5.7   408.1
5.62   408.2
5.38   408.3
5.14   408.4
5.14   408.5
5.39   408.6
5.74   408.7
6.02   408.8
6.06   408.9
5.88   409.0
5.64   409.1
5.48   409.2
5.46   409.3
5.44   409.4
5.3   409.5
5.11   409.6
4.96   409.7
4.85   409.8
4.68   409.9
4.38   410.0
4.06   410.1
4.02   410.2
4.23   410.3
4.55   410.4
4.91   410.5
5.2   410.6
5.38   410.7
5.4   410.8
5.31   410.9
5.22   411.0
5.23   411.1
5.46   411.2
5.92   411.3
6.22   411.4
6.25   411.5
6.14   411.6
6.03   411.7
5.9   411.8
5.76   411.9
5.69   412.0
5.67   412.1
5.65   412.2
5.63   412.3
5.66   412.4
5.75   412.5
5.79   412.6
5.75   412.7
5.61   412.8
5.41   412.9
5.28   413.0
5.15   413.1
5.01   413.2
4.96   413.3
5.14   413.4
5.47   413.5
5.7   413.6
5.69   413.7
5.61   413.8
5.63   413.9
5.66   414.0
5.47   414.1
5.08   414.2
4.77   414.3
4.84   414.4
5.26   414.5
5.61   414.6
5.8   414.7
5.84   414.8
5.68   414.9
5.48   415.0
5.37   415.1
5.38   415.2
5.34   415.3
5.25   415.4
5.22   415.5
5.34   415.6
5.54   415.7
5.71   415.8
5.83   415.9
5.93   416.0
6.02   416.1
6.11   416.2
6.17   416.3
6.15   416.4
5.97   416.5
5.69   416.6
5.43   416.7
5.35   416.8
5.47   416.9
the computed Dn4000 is 1.79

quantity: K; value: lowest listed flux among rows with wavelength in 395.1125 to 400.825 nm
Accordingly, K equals 1.27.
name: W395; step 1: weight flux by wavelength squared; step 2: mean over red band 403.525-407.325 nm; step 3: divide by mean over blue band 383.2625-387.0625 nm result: 2.19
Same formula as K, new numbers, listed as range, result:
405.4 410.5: 4.02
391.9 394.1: 0.943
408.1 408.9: 5.14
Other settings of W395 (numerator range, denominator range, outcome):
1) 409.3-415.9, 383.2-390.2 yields 2.10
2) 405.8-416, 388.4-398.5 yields 1.72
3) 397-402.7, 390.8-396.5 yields 1.47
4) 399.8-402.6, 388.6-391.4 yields 1.48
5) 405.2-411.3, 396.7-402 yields 1.19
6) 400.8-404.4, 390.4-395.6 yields 1.69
